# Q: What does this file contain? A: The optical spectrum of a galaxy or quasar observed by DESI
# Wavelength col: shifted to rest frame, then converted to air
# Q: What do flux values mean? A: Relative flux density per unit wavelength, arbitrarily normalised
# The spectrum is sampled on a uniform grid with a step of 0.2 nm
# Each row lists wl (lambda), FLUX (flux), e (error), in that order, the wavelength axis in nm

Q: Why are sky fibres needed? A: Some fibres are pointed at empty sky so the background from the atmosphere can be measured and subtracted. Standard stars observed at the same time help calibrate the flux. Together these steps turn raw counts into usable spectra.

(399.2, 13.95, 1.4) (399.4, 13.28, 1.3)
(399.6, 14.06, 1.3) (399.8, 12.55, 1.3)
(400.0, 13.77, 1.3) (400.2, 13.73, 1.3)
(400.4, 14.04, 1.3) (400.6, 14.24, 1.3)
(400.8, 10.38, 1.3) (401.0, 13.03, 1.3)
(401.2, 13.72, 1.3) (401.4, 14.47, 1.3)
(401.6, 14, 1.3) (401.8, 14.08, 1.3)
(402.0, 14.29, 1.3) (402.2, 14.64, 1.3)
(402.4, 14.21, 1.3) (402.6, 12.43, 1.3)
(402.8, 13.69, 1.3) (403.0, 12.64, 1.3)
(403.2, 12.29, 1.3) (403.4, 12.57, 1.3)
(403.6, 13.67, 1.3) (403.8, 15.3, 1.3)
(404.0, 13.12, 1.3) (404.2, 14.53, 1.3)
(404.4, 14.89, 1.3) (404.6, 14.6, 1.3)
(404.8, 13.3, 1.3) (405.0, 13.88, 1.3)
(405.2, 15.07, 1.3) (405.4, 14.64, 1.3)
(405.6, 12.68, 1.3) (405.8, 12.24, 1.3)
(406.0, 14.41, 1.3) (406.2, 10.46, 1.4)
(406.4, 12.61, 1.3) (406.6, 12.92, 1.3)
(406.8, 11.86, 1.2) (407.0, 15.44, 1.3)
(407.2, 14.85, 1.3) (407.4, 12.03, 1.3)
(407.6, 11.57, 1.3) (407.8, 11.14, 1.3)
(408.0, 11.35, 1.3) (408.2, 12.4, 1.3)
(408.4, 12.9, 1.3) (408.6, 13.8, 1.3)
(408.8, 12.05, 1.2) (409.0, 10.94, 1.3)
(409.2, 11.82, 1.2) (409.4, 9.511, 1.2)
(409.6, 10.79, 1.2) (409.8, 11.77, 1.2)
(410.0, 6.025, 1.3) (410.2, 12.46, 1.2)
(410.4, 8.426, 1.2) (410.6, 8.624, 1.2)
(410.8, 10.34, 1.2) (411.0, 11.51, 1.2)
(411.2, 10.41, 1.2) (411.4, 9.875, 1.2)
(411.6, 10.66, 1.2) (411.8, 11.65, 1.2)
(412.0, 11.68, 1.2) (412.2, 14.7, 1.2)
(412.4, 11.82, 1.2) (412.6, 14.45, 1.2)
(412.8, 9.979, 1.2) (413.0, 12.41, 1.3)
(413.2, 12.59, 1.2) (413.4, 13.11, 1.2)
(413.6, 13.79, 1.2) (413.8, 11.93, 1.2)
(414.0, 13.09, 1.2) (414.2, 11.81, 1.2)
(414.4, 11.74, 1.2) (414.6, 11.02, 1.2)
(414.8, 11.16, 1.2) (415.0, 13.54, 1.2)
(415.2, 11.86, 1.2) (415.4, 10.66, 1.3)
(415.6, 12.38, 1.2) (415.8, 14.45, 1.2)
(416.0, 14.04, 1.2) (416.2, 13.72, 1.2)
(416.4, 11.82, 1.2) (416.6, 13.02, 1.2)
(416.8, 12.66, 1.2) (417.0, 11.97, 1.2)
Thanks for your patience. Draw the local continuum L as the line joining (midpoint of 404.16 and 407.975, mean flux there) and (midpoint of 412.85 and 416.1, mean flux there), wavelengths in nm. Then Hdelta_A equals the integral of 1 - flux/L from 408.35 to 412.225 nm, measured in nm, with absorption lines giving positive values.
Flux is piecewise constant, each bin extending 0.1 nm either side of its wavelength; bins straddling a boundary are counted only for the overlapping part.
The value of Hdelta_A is 0.59 nm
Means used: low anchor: 13.3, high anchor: 12.4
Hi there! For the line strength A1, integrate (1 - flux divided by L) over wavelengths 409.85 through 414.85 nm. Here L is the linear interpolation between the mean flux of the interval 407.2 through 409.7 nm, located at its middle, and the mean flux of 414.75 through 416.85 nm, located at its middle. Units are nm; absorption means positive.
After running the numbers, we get 0.359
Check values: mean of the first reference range 11.8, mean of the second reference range 12.7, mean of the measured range 11.4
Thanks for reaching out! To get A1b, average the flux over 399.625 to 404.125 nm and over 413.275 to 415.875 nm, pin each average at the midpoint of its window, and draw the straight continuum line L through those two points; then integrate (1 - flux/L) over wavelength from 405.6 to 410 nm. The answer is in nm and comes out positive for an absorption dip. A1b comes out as 0.29 nm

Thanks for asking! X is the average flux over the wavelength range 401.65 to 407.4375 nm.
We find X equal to 13.6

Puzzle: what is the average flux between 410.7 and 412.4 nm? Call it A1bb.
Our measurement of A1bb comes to 11.4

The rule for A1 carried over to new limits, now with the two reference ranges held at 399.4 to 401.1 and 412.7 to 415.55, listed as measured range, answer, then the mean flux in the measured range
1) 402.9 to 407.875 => -0.20 nm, 13.3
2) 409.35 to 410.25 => 0.17 nm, 10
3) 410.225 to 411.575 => 0.25 nm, 10.1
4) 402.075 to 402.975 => -0.04 nm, 13.7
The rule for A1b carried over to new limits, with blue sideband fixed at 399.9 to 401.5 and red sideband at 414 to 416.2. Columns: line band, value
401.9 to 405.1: -0.13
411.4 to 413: 0.07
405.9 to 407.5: -0.01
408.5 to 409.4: 0.07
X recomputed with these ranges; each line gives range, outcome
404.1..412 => 12.1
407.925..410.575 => 11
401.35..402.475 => 14.3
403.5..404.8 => 14.3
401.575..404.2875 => 13.7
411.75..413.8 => 12.6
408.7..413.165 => 11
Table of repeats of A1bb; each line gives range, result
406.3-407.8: 12.9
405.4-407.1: 12.9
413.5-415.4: 12.1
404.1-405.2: 14.3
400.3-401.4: 13.2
